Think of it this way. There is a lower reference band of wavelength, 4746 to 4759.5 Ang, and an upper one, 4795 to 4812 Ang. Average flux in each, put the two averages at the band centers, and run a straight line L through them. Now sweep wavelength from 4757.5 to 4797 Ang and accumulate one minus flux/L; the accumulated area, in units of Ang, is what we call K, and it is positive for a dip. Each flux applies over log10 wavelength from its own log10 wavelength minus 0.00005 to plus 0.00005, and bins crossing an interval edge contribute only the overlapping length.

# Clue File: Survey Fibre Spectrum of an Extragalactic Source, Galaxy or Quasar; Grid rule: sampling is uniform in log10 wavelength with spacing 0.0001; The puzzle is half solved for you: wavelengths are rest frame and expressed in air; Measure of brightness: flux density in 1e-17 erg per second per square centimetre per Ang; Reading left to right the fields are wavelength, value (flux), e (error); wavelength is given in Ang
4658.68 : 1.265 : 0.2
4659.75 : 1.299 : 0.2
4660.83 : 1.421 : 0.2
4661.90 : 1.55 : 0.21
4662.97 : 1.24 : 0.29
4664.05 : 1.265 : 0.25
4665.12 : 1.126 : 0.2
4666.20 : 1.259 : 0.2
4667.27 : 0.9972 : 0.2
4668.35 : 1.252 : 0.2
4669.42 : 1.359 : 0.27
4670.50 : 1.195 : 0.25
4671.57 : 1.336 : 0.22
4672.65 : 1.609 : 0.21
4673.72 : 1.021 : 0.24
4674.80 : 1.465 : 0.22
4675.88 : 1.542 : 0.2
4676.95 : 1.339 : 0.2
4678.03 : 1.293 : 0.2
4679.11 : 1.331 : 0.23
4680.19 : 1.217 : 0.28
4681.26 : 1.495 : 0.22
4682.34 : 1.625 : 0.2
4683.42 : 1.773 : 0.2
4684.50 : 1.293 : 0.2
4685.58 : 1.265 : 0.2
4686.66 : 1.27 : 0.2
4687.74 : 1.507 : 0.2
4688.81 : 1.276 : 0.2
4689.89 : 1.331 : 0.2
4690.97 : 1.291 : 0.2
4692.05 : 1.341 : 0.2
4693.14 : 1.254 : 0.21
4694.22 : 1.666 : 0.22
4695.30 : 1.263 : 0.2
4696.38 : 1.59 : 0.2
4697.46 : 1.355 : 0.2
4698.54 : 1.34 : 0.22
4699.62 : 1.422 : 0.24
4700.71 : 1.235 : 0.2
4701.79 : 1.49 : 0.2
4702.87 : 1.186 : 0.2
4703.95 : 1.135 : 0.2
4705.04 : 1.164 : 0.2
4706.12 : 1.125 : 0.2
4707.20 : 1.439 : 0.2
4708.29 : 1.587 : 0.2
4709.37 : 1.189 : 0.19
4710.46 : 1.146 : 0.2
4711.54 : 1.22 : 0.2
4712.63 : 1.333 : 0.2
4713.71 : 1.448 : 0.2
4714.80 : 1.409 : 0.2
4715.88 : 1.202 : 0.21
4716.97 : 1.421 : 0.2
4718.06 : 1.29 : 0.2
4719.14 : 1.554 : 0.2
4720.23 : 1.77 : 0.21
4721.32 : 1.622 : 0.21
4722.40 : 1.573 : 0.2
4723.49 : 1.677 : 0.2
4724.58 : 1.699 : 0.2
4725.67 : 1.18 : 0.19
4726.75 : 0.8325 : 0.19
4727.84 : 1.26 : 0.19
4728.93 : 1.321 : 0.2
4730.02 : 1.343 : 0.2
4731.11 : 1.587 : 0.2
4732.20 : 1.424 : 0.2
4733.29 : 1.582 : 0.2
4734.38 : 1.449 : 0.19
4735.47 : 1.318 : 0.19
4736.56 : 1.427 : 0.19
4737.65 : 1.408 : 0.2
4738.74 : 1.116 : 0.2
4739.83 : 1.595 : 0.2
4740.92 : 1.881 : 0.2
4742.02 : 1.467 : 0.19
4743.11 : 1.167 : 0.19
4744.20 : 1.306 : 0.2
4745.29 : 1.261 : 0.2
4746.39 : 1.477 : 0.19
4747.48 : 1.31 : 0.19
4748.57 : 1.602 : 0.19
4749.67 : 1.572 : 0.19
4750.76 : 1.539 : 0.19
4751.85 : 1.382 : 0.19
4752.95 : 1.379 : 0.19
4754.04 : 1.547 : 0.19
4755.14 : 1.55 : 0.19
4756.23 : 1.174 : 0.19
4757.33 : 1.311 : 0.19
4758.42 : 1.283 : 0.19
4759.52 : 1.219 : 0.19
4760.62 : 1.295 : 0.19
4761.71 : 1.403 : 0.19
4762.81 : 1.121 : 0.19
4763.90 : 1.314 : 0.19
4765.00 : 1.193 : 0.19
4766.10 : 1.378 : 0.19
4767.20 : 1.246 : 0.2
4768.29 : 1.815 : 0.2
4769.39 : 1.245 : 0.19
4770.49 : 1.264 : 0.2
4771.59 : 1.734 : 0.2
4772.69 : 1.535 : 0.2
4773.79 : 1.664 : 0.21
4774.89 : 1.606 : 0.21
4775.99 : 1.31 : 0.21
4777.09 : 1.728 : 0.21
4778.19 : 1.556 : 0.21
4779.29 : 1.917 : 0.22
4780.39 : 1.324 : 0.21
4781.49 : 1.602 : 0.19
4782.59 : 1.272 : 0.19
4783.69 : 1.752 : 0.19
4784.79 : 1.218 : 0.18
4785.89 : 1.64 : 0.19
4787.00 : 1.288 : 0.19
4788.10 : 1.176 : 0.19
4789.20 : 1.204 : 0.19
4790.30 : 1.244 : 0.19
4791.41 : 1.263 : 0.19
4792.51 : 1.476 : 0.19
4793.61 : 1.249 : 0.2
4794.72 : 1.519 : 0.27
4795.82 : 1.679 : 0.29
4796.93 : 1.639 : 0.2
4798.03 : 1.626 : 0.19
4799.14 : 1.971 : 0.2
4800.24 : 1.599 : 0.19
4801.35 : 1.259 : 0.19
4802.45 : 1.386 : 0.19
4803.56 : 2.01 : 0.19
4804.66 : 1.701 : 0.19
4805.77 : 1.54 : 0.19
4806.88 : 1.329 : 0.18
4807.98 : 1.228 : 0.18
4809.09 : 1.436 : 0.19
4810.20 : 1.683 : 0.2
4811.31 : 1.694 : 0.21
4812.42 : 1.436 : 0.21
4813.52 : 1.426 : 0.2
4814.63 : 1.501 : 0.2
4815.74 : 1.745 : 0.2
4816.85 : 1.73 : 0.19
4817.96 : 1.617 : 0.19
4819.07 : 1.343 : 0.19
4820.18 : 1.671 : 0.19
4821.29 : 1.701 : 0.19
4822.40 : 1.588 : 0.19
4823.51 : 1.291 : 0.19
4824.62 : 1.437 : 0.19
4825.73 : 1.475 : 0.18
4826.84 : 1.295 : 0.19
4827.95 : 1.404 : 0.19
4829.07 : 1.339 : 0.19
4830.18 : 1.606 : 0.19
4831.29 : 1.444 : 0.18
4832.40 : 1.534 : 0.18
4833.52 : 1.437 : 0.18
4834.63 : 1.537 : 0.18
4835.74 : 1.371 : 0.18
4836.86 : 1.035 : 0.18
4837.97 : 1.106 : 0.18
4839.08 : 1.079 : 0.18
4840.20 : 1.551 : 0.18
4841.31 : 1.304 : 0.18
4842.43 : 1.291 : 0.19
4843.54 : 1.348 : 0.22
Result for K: 1.97 Ang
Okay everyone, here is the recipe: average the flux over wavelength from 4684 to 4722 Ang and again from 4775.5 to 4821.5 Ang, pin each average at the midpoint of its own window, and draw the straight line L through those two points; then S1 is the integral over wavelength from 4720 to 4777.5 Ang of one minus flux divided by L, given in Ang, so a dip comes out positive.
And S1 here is 0.4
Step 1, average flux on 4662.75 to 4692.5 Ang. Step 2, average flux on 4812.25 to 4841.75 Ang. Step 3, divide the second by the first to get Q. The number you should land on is 1.08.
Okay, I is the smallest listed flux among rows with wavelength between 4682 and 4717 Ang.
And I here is 1.125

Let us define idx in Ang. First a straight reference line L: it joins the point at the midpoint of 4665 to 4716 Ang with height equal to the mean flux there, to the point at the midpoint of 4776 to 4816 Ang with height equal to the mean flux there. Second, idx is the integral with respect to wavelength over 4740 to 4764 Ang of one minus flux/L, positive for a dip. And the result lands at 0.7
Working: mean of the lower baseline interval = 1.34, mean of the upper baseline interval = 1.5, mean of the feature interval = 1.39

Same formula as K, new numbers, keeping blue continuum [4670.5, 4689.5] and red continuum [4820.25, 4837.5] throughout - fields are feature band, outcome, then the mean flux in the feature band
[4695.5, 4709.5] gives 0.6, 1.33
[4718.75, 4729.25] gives -0.4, 1.45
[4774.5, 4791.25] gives -0.3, 1.45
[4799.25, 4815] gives -1.1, 1.53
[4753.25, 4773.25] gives 0.7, 1.37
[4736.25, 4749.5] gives -0.1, 1.42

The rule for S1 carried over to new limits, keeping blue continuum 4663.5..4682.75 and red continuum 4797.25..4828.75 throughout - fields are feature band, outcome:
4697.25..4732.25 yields 0.5 Ang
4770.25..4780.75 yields -0.7 Ang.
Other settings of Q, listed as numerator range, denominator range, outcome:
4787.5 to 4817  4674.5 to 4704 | 1.09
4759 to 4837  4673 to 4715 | 1.09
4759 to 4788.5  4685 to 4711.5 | 1.09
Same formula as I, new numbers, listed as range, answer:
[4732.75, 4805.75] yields 1.116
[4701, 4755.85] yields 0.8325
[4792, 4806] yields 1.249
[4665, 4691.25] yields 0.9972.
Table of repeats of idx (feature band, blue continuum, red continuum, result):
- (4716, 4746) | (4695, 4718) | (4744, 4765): -1.80 Ang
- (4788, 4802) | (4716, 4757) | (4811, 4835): 0.20 Ang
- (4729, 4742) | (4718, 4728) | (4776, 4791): -0.02 Ang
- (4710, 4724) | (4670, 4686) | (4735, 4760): -0.40 Ang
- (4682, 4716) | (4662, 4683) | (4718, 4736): 0.76 Ang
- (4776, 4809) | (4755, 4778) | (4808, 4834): -0.94 Ang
